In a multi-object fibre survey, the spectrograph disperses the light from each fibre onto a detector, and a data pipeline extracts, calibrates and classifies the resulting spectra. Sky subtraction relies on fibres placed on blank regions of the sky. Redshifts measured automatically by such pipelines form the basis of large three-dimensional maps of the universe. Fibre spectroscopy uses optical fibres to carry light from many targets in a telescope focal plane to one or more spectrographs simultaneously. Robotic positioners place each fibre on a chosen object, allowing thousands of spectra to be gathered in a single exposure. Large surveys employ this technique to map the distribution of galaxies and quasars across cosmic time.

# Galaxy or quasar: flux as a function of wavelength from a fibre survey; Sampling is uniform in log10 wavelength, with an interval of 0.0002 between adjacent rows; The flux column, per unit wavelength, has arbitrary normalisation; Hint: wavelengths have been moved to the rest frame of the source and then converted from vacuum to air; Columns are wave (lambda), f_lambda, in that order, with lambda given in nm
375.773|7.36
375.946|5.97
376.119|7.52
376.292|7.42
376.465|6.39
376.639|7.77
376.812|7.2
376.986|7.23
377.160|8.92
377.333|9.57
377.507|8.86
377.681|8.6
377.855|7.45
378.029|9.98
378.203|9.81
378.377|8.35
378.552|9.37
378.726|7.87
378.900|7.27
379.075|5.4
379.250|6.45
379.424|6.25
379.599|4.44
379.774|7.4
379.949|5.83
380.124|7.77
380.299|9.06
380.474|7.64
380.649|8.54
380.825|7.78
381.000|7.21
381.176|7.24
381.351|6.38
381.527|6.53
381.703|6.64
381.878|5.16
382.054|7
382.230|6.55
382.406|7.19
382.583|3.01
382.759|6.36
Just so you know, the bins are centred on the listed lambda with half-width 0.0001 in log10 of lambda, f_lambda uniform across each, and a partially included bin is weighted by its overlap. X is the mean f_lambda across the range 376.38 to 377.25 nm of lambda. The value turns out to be 7.51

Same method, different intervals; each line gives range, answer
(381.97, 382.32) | 6.78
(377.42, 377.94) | 8.3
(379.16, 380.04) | 6.08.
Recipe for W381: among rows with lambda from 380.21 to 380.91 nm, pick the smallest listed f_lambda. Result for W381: 7.64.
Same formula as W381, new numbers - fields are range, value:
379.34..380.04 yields 4.44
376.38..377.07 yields 6.39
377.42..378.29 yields 7.45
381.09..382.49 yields 5.16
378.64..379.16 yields 5.4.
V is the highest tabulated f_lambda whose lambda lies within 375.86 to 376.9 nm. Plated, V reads 7.77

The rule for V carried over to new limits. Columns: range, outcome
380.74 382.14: 7.78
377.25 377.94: 9.57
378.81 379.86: 7.4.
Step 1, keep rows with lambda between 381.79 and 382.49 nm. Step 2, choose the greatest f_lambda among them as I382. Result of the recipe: 7.19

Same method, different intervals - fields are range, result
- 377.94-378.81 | 9.98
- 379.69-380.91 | 9.06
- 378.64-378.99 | 7.87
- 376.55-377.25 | 8.92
